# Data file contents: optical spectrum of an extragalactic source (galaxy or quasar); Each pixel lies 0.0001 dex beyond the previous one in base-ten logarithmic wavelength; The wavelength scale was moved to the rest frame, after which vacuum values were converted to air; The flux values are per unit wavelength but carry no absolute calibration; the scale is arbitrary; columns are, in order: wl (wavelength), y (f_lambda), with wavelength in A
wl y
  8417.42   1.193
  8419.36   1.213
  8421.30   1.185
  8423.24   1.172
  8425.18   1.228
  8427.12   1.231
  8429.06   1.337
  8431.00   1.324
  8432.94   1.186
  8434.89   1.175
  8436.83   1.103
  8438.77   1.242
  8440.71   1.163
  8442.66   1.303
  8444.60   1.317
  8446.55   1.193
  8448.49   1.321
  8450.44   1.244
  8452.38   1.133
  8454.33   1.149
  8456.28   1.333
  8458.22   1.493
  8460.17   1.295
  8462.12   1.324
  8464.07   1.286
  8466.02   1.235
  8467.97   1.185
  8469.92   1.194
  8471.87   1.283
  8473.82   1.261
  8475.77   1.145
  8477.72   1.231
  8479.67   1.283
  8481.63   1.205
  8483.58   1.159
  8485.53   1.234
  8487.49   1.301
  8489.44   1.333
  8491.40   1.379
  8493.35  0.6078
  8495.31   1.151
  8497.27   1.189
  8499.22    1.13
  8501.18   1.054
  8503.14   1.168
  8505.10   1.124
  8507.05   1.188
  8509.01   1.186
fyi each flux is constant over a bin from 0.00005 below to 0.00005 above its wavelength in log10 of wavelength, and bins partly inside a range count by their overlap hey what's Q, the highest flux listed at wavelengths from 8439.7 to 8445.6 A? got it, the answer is 1.317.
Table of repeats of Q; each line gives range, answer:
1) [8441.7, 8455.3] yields 1.321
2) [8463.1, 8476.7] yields 1.286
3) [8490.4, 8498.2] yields 1.379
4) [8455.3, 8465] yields 1.493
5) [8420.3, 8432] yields 1.337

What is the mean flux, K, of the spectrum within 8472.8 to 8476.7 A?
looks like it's 1.21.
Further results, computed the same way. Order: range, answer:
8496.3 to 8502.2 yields 1.12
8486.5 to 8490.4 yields 1.32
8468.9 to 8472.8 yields 1.24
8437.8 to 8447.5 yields 1.24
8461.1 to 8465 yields 1.3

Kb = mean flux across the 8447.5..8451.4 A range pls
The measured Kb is 1.28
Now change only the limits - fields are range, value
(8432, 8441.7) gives 1.17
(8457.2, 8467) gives 1.33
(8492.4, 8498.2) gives 0.981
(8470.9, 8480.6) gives 1.24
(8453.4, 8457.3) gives 1.25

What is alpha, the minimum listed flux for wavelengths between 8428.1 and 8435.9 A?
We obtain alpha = 1.175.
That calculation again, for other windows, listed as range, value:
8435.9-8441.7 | 1.103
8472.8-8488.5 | 1.145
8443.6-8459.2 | 1.133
